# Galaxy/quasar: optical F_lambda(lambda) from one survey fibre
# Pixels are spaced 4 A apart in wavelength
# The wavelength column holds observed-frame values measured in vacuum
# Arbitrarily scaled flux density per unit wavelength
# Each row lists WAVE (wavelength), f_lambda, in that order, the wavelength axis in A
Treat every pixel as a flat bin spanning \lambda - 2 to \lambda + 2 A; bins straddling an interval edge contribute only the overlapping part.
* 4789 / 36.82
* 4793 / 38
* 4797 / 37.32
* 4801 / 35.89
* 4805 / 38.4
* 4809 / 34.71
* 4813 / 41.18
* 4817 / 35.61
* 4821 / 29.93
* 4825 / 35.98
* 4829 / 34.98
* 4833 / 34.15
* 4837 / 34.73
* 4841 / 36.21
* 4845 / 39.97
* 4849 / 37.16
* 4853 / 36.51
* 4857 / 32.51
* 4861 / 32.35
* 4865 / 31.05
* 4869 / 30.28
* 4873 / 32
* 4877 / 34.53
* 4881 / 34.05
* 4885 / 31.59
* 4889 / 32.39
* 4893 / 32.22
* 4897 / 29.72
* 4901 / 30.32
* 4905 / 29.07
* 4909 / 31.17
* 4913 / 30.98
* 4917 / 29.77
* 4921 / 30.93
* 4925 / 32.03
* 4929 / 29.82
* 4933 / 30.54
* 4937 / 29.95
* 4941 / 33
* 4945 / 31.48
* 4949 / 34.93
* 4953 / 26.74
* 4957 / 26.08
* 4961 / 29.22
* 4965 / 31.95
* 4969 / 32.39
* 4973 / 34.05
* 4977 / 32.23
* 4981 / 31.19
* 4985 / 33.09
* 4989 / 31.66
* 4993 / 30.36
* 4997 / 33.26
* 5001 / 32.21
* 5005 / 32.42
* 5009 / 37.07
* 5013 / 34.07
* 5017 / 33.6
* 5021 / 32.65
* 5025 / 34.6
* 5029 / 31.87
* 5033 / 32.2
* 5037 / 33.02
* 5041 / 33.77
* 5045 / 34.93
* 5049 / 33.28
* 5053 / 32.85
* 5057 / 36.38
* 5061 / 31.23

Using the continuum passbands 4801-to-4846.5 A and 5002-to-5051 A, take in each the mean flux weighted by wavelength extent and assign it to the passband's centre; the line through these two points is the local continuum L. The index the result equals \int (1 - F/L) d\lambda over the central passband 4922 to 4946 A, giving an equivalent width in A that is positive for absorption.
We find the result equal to 2.5 A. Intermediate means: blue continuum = 35.9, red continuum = 33.6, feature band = 31.1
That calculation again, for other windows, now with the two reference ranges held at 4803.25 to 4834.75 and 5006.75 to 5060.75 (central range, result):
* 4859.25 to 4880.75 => 1.8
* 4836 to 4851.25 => -0.8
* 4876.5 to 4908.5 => 3.1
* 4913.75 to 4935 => 2.5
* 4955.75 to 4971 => 1.9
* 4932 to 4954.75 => 2.2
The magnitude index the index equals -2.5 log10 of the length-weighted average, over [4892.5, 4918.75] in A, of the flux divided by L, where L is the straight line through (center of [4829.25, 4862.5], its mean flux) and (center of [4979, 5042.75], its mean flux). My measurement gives 0.14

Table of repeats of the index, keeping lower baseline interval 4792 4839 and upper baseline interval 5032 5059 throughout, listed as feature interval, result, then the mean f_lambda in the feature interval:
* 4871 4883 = 0.06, 33.5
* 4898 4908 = 0.18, 29.8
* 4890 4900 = 0.14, 31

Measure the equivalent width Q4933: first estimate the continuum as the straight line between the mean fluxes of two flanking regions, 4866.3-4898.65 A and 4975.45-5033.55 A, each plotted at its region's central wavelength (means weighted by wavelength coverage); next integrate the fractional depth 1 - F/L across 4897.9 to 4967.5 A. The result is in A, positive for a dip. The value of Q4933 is 4.2 A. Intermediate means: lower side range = 32.1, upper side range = 32.9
